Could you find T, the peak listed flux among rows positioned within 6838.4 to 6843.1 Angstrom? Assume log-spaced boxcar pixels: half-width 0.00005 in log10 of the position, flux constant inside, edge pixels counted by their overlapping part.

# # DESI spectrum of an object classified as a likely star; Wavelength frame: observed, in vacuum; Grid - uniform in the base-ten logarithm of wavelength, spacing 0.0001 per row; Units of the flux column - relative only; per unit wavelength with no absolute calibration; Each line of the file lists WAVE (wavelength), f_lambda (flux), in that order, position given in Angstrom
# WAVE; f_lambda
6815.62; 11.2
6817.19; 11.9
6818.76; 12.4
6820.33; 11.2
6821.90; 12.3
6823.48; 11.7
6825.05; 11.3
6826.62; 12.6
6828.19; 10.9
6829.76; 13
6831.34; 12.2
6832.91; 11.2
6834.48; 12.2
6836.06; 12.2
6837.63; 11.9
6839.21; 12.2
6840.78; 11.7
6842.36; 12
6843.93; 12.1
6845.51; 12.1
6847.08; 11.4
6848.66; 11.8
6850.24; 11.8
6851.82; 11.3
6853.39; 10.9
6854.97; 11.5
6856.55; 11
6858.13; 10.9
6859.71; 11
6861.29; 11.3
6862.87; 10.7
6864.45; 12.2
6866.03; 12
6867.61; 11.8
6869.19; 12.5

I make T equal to 12.2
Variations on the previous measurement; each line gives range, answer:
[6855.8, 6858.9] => 11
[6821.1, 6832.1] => 13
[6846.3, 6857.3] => 11.8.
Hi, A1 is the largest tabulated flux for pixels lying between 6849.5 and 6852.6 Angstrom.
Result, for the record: 11.8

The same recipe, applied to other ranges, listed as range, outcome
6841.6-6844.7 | 12.1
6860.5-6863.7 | 11.3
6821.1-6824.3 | 12.3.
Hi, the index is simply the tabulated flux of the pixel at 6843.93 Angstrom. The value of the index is 12.1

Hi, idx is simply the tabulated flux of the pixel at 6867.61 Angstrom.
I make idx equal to 11.8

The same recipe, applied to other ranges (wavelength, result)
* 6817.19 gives 11.9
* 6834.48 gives 12.2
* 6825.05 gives 11.3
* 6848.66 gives 11.8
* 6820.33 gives 11.2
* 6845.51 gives 12.1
